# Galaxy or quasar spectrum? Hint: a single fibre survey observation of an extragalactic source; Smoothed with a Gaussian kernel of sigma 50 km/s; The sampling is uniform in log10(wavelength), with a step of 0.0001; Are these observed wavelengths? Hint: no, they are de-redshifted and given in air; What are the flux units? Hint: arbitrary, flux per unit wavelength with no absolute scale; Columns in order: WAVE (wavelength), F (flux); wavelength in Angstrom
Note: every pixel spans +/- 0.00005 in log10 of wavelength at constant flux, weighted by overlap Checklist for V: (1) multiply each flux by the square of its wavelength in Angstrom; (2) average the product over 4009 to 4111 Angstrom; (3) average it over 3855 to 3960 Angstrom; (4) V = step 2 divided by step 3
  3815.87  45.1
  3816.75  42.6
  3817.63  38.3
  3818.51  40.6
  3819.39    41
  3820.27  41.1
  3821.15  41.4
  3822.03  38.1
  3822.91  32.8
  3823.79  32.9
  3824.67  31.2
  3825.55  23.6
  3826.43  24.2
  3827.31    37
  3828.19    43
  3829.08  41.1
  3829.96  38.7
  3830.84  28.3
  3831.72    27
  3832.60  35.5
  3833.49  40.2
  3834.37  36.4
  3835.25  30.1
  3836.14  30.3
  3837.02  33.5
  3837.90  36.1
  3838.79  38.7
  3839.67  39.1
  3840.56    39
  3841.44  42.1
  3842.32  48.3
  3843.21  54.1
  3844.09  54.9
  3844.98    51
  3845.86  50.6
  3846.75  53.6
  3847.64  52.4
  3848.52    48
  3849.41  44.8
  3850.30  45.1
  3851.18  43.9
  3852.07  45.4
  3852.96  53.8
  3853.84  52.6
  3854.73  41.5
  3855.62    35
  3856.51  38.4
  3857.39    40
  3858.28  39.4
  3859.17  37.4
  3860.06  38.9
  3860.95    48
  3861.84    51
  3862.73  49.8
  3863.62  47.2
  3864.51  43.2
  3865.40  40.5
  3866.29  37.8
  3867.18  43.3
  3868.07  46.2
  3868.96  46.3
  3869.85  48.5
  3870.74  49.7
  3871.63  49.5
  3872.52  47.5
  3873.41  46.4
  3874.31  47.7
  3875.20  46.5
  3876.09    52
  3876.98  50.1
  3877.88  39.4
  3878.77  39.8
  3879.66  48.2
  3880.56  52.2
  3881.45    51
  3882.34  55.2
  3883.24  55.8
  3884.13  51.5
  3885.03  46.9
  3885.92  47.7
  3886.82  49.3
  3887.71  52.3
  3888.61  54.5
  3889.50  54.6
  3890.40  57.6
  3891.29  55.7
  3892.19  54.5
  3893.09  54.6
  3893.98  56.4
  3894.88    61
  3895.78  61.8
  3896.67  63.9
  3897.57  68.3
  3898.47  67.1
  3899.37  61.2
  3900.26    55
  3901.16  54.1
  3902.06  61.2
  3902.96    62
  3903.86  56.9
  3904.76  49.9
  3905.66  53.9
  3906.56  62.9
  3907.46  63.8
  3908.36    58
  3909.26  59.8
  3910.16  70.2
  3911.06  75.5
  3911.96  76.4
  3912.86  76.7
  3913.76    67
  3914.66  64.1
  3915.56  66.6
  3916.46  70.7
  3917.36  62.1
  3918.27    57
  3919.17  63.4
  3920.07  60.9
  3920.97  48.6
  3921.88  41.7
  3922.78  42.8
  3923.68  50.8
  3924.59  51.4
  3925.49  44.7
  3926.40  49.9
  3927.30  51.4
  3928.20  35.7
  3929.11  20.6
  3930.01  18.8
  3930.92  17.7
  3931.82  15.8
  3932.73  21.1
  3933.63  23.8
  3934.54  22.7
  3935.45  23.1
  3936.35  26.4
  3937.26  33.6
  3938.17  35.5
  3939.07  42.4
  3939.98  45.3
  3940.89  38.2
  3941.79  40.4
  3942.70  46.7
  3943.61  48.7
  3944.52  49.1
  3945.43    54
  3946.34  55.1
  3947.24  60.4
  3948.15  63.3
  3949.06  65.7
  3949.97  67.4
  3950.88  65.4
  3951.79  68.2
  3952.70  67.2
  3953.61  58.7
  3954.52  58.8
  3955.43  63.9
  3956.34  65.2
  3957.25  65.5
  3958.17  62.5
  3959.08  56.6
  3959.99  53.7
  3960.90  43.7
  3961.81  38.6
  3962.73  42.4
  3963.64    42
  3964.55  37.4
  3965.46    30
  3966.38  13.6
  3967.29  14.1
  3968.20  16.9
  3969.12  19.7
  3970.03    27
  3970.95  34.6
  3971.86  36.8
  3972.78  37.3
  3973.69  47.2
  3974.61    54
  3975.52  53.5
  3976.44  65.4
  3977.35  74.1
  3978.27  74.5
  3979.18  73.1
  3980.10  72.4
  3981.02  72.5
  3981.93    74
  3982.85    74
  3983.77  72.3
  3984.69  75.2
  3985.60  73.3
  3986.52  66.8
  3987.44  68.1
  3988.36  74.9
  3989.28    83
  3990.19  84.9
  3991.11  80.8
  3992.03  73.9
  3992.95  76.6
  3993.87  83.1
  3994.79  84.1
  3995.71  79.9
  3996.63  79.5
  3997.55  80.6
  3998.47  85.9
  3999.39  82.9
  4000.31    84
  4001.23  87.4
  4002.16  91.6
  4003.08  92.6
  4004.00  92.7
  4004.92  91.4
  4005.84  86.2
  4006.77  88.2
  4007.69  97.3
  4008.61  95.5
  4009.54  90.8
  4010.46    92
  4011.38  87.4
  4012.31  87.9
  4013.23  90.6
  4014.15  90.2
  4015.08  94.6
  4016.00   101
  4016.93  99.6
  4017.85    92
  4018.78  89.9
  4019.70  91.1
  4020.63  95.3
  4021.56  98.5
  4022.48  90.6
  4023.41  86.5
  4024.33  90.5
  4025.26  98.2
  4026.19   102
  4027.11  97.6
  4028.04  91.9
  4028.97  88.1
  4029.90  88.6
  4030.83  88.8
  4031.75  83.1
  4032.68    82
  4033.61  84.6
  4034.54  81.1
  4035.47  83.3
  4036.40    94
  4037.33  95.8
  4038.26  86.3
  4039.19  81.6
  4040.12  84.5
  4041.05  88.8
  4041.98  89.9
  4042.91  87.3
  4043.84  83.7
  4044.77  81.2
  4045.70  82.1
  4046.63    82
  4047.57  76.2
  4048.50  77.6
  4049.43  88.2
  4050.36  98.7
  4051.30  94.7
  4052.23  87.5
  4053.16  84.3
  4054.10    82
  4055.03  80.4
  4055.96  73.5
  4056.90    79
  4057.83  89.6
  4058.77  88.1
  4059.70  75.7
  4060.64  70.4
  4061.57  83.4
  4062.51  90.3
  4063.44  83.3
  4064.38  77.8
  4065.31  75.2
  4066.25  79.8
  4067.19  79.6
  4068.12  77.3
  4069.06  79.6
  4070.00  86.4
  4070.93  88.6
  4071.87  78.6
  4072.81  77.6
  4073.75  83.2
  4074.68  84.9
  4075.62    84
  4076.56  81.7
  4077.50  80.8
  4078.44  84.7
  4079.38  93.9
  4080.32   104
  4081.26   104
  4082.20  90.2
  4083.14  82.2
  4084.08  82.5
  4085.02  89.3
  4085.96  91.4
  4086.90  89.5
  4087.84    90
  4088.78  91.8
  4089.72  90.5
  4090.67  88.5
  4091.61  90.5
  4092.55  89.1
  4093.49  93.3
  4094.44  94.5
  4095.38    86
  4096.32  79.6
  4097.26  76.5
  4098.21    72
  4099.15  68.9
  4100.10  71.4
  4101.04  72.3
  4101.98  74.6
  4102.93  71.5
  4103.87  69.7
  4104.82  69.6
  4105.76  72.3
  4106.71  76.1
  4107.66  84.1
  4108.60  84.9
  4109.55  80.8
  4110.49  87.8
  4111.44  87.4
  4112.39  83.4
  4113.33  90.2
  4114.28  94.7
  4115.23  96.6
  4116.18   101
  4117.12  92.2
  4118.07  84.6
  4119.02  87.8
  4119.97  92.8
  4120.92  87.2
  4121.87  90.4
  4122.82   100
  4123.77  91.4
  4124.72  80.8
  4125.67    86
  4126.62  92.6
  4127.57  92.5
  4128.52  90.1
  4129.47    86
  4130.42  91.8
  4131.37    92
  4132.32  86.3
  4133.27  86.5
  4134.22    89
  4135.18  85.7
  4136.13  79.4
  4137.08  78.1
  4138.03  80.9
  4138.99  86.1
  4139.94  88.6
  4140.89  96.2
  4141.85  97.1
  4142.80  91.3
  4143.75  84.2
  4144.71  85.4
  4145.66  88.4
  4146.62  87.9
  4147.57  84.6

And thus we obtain 1.81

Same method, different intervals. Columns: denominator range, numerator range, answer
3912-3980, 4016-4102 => 1.91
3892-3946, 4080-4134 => 1.88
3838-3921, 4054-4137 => 1.80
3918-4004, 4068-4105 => 1.62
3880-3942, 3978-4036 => 1.76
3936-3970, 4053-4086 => 1.88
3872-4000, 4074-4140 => 1.71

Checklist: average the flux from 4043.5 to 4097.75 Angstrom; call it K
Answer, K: 85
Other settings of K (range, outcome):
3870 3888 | 48.9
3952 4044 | 74.7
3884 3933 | 54.3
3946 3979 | 50.2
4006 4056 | 89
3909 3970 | 47.7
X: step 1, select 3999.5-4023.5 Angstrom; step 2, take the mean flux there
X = 91.7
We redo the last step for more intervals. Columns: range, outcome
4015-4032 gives 93.2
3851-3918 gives 53.2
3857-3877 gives 45.4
